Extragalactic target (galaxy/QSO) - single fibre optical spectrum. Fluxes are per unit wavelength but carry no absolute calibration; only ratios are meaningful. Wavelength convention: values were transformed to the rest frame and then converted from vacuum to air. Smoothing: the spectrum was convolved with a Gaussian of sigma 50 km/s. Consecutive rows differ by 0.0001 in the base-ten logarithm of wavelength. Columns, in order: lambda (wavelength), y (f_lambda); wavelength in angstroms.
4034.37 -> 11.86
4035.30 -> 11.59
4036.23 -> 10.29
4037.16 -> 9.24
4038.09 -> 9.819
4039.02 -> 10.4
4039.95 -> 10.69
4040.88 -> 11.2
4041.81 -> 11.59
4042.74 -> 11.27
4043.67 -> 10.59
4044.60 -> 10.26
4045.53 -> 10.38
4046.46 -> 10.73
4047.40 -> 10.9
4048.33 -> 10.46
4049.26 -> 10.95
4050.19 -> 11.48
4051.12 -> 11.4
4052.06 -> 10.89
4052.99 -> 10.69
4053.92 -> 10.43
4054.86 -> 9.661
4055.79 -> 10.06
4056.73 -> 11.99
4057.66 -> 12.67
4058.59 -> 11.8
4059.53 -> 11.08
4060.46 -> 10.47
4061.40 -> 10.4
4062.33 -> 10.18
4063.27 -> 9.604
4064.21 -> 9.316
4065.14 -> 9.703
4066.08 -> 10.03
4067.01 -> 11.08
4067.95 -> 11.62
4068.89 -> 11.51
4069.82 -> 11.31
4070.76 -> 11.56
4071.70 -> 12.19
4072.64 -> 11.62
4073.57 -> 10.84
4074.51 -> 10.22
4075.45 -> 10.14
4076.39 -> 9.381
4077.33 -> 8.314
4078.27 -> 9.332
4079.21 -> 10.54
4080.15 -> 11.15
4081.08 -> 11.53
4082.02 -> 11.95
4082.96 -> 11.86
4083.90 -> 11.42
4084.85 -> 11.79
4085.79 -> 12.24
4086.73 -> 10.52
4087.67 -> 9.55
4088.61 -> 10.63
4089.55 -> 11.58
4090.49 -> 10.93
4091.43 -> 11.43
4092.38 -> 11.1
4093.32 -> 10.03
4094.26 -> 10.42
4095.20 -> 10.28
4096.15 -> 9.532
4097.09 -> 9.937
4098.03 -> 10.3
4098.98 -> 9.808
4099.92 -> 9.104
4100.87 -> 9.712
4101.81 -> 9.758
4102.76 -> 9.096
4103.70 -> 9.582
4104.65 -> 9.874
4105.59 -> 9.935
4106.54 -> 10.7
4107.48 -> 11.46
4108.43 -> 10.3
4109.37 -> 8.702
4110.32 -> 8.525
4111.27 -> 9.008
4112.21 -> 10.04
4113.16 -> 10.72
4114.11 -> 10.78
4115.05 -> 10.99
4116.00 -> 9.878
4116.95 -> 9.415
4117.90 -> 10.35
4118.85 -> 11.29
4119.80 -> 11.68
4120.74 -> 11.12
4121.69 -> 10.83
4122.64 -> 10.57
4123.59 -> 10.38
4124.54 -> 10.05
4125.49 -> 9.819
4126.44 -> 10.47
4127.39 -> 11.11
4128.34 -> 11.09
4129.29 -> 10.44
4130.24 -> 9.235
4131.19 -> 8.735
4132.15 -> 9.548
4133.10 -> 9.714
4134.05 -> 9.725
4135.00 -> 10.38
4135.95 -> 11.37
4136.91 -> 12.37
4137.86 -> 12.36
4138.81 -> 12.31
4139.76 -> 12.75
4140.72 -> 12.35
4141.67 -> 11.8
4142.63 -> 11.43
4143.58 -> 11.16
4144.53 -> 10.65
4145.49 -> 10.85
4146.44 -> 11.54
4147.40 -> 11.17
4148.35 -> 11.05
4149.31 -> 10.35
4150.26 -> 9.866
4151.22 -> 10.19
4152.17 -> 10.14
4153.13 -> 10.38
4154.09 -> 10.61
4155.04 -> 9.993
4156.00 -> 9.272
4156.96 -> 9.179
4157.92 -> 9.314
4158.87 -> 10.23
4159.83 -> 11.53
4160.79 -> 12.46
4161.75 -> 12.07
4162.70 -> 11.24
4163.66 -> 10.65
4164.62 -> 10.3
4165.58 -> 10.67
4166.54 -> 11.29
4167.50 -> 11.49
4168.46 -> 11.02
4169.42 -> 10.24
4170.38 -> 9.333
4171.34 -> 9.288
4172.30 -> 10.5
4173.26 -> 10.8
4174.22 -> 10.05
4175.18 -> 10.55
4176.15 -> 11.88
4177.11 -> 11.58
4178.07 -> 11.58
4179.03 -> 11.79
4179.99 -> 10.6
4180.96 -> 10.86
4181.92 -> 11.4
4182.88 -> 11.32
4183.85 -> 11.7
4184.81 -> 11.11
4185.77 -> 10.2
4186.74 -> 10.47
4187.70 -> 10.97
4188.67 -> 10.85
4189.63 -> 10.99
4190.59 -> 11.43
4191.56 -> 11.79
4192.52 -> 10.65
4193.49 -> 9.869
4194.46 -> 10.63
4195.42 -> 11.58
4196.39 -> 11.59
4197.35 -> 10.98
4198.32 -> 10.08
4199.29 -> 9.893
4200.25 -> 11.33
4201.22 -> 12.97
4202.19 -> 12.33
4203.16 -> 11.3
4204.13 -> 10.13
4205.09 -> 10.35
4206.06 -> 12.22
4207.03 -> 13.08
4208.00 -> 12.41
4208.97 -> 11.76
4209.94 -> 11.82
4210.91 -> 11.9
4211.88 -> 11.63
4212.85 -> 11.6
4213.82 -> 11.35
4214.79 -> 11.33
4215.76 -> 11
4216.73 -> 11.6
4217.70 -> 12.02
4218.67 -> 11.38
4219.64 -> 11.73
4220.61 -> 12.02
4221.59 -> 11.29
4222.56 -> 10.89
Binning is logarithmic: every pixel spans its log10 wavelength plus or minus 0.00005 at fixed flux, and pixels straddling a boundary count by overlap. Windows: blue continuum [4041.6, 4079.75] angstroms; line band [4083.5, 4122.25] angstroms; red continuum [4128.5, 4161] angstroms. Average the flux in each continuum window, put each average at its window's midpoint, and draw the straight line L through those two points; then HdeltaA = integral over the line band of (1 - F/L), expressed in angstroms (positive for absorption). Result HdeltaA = 1.3 angstroms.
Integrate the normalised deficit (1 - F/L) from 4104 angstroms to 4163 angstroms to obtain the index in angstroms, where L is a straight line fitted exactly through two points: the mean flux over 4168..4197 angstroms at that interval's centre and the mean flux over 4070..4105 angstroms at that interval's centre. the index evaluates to 0.6 angstroms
